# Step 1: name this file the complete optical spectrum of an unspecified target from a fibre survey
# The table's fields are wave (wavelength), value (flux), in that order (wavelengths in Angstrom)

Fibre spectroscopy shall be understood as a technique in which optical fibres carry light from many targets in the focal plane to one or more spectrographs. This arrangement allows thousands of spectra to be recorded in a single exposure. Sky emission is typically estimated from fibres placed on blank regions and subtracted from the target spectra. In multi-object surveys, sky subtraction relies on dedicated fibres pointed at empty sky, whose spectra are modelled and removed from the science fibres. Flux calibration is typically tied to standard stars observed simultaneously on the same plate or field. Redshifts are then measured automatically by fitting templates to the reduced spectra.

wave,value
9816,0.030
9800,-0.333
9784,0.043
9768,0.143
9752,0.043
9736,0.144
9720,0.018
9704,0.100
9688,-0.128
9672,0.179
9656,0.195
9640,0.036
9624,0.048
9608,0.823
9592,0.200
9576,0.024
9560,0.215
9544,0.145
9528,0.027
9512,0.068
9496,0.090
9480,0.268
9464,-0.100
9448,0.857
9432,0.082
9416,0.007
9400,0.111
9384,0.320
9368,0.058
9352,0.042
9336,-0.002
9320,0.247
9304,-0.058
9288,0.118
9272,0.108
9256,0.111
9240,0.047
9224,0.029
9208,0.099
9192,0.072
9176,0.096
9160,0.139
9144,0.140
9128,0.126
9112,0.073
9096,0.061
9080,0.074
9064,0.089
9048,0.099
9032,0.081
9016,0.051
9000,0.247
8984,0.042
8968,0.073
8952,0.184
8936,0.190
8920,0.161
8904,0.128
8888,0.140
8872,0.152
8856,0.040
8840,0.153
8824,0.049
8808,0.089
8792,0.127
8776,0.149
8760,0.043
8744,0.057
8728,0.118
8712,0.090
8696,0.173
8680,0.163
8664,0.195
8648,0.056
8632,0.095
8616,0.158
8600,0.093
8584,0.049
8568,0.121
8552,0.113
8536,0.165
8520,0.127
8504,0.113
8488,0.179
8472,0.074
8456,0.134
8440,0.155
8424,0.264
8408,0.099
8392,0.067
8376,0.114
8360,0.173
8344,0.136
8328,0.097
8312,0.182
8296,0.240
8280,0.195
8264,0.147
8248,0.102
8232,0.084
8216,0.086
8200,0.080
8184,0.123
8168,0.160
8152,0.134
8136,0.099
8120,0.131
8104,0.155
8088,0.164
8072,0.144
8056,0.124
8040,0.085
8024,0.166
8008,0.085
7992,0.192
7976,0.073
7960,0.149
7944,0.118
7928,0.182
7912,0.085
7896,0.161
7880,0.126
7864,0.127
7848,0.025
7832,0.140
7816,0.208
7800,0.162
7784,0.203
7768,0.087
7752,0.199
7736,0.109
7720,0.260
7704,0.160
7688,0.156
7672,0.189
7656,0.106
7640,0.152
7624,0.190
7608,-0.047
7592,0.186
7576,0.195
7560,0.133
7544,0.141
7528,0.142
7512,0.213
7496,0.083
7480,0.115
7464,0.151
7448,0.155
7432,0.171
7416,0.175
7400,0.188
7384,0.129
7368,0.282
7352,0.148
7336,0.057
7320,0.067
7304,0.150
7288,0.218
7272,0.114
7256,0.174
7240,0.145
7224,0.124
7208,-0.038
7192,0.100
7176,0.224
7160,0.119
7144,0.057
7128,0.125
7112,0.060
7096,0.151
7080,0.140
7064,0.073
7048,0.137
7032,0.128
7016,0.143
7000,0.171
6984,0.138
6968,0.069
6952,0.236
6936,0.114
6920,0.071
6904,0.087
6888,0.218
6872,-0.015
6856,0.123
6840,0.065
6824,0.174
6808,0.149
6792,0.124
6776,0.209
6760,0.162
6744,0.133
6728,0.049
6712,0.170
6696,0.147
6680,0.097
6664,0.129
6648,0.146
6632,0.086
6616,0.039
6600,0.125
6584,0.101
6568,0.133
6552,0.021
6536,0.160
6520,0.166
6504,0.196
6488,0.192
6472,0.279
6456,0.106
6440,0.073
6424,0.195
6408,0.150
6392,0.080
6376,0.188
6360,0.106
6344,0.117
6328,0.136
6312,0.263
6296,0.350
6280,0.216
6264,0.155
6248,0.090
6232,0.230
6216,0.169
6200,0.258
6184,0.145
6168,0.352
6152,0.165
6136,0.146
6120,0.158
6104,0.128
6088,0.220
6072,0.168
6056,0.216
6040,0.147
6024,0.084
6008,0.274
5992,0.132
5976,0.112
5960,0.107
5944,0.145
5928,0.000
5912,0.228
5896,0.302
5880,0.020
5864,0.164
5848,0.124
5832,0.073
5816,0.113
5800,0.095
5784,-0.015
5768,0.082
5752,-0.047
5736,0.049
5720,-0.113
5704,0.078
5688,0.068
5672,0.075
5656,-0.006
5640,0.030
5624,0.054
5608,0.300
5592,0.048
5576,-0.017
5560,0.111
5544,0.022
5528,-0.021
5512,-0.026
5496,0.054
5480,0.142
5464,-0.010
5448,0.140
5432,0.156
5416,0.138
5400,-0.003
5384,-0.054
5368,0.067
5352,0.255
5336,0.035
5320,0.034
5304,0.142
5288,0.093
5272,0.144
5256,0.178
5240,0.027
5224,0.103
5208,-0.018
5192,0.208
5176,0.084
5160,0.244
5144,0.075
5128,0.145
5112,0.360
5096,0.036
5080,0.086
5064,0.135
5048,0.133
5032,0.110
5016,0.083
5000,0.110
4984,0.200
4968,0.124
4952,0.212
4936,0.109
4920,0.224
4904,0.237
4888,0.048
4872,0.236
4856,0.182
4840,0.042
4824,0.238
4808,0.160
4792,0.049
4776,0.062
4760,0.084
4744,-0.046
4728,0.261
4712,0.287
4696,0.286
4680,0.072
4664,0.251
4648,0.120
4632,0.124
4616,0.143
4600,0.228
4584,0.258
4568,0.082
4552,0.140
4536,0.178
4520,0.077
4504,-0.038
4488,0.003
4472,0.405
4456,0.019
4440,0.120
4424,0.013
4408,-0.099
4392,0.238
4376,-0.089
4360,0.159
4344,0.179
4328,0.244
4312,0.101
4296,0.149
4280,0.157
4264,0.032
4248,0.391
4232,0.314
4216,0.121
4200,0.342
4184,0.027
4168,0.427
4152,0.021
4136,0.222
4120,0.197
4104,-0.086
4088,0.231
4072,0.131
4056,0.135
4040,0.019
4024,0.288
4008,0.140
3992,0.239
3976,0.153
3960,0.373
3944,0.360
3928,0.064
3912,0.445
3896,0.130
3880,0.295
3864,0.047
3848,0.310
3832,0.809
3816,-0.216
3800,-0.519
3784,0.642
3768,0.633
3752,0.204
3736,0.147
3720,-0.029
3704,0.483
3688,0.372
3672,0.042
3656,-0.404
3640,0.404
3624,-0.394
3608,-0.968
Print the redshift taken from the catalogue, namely 1.58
